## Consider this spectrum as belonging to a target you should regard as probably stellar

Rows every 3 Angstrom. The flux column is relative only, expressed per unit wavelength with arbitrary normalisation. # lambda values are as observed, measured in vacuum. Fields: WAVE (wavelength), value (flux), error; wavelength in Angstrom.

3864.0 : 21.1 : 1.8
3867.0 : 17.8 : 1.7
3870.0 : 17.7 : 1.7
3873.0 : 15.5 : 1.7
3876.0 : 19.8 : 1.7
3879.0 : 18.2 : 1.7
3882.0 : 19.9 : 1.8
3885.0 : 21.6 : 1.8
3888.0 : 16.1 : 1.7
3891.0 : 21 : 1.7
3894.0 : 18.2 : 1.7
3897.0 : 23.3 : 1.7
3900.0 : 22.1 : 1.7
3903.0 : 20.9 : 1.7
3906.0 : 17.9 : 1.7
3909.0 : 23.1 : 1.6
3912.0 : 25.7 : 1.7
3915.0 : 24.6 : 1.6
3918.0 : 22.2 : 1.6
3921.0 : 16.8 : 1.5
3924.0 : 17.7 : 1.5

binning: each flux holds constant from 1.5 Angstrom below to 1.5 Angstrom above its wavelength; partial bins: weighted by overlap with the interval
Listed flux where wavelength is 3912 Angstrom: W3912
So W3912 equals 25.7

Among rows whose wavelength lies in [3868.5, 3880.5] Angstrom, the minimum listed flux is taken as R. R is 15.5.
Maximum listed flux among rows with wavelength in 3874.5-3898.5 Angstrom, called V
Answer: 23.3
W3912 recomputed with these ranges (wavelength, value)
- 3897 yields 23.3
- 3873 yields 15.5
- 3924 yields 17.7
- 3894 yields 18.2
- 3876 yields 19.8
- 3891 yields 21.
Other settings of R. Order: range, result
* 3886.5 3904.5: 16.1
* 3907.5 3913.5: 23.1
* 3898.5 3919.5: 17.9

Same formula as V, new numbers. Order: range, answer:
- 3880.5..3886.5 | 21.6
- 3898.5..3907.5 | 22.1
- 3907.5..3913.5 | 25.7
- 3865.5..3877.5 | 19.8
